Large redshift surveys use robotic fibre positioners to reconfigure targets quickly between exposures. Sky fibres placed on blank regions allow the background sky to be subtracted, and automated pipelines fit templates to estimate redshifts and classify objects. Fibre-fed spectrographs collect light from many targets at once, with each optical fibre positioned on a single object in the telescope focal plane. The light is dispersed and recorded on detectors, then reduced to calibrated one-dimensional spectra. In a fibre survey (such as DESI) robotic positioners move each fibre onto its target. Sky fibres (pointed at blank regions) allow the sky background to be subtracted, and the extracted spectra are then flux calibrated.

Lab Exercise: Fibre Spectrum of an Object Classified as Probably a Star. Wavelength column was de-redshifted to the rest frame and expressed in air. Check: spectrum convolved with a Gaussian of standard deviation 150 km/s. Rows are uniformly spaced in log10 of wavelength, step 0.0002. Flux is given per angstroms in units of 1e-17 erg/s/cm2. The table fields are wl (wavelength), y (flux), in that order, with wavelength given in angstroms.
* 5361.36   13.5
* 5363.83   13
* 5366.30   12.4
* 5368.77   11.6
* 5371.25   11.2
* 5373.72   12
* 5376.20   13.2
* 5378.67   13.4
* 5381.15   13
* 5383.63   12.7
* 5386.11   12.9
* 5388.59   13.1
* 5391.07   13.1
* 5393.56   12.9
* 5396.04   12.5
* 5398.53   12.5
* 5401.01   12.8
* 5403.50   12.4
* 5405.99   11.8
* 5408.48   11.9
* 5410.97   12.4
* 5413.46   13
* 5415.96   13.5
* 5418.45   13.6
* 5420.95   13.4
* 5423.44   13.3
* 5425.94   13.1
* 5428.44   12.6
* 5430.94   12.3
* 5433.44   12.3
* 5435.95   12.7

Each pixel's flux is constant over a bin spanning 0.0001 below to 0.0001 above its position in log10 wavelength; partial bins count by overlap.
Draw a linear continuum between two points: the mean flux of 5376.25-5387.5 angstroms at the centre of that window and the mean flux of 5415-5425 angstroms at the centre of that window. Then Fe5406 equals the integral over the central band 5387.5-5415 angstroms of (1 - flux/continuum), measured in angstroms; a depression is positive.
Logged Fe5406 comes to 1.35 angstroms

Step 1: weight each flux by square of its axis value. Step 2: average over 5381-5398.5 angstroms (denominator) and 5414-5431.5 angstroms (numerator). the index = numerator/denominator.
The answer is 1.0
